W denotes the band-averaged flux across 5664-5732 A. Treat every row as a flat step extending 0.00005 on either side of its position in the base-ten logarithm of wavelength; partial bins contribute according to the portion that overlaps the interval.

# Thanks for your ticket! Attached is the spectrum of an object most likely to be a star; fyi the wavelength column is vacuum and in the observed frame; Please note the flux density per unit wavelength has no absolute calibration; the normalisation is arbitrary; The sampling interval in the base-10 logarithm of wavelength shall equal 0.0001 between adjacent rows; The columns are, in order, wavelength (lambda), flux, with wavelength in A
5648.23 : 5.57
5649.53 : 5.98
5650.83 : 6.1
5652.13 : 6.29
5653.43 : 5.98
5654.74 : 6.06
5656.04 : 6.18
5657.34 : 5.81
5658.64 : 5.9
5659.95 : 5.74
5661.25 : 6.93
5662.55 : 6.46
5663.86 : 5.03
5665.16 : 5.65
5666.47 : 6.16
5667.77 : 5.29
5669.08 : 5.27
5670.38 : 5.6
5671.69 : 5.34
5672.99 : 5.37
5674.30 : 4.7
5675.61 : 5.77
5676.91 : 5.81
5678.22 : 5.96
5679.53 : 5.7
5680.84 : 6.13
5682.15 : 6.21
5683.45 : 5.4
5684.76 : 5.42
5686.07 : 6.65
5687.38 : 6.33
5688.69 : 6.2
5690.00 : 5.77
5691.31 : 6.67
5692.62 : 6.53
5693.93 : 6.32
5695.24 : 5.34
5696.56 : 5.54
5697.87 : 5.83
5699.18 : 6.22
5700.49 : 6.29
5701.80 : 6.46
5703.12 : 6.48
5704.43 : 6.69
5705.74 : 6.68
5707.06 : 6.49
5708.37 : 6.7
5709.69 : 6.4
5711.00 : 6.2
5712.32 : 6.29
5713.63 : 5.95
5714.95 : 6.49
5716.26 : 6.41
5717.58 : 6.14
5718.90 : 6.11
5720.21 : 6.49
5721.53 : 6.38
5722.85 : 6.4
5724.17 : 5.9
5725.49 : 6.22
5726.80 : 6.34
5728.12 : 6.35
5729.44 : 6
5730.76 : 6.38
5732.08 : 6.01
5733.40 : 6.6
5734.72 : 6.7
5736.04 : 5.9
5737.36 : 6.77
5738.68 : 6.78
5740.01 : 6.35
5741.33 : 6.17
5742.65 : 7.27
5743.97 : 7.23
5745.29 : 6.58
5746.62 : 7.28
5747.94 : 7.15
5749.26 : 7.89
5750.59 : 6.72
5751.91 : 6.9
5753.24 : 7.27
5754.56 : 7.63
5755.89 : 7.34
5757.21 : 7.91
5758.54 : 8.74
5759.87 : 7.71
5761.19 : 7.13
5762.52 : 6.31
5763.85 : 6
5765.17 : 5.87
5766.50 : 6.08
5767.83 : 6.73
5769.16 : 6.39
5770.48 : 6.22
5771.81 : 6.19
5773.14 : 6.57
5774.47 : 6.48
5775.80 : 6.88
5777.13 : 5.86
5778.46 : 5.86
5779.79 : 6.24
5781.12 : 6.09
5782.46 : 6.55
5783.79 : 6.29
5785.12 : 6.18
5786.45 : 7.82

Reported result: 6.06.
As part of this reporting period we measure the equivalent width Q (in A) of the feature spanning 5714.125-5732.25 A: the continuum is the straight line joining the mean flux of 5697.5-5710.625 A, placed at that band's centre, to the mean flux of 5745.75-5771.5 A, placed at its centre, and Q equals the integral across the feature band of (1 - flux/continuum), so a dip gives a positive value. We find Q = 1.0 A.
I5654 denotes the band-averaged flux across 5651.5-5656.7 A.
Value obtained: 6.12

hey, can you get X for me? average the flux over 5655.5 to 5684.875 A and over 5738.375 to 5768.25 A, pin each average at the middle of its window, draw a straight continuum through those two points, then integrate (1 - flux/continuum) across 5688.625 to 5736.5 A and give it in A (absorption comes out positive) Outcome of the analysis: 0.8 A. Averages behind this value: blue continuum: 5.74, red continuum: 7.01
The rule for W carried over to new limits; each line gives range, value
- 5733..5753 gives 6.83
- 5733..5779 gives 6.79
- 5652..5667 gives 6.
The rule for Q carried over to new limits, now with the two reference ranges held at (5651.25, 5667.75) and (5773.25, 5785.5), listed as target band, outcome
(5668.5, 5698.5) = 1.13 A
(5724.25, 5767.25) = -4.06 A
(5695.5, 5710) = -0.52 A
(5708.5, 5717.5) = -0.27 A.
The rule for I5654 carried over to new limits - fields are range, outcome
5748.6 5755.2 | 7.28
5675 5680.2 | 5.81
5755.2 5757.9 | 7.62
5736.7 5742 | 6.52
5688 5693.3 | 6.29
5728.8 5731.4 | 6.19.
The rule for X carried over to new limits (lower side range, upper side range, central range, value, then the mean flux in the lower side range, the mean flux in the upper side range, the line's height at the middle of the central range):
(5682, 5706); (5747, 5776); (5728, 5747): 0.3 A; 6.15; 6.92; 6.65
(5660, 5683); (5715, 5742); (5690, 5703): -0.3 A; 5.73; 6.32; 5.99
